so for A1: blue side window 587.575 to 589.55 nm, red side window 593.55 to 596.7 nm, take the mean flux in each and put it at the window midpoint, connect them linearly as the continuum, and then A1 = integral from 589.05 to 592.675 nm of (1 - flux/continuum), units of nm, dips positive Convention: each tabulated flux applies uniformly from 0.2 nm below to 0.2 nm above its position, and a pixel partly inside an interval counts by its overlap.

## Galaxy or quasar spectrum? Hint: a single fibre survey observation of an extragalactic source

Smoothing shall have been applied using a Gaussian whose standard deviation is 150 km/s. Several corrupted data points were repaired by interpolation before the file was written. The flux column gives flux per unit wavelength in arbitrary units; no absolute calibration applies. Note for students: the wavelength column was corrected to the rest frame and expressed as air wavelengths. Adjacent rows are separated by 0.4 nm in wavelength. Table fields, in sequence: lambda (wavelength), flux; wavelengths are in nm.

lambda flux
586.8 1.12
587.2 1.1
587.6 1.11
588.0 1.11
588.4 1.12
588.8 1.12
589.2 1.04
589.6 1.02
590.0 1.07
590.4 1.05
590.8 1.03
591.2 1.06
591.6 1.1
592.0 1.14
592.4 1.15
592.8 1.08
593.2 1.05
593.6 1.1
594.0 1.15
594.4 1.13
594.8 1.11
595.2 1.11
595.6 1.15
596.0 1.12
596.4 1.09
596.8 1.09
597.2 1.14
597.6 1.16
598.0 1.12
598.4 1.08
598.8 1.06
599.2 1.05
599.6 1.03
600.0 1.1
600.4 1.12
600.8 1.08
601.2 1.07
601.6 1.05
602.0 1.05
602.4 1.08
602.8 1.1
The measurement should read 0.09 nm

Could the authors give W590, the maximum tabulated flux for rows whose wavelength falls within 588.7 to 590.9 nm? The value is 1.12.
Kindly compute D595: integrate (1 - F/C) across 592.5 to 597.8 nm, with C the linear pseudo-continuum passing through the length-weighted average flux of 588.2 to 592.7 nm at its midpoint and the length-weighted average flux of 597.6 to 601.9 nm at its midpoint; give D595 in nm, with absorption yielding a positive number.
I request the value -0.17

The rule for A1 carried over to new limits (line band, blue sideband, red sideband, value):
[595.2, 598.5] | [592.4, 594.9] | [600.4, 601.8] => -0.08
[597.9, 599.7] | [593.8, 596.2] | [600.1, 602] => 0.05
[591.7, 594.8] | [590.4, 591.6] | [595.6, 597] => -0.10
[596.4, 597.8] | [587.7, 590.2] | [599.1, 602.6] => -0.07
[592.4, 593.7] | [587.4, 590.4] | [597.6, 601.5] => 0.00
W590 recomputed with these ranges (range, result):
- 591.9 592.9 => 1.15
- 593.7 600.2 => 1.16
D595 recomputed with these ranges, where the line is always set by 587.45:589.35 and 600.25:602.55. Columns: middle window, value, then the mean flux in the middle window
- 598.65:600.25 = 0.02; 1.06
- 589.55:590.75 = 0.05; 1.05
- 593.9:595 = -0.04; 1.13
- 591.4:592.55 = -0.04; 1.13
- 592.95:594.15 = -0.01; 1.1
